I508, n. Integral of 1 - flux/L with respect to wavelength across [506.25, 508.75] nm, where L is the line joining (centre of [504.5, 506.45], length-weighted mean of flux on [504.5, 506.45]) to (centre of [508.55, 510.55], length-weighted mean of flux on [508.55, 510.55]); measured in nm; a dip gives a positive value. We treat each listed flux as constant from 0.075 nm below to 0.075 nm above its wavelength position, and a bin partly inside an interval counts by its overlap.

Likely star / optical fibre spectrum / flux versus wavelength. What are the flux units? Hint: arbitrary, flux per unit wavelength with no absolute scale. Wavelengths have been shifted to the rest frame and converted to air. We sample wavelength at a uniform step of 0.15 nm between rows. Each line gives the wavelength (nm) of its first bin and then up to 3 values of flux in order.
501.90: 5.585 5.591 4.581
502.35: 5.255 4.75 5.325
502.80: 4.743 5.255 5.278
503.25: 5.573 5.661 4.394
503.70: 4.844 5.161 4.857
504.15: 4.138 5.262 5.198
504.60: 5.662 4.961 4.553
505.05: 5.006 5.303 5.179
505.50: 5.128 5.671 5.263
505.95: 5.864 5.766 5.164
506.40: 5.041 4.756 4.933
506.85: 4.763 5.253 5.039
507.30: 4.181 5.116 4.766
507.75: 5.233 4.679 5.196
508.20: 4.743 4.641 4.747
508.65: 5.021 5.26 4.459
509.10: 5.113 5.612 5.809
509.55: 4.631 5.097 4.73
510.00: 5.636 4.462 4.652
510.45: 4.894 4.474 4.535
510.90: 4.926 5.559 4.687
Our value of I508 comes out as 0.12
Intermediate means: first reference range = 5.28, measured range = 4.89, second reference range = 5.02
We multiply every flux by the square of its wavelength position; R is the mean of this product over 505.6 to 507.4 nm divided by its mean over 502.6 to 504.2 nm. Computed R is 1.0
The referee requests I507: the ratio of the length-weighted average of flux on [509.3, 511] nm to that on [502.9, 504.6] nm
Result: 0.97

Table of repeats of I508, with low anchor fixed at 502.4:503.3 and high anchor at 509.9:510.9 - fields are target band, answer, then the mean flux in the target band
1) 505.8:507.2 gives -0.059 nm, 5.18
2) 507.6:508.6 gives 0.005 nm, 4.87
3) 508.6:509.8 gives -0.069 nm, 5.12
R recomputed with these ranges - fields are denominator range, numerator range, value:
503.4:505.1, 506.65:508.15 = 1.01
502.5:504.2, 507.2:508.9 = 0.99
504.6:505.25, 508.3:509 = 0.98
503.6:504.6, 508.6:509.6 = 1.06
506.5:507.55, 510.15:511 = 0.98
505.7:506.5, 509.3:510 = 0.97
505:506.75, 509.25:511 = 0.95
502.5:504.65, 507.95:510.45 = 1.00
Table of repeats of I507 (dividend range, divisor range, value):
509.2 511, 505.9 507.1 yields 0.96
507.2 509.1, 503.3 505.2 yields 0.97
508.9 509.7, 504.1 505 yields 1.03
